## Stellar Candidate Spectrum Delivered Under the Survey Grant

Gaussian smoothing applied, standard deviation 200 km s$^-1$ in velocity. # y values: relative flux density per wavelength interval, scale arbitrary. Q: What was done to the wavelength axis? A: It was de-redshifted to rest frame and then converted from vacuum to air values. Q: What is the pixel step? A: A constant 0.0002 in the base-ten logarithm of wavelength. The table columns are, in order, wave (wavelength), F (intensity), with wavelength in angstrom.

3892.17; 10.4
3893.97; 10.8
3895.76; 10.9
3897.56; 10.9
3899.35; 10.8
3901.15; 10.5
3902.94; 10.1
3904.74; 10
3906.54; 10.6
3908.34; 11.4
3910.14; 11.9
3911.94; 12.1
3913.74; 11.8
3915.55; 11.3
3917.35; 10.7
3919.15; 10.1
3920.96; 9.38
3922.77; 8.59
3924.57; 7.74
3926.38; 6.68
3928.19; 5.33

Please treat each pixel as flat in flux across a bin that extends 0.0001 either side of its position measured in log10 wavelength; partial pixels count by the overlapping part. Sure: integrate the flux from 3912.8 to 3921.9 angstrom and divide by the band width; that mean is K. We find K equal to 10.6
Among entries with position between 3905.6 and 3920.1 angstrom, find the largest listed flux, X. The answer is 12.1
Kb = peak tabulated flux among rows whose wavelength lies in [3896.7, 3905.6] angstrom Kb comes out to 10.9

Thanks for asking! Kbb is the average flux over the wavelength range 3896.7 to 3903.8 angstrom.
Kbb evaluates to 10.6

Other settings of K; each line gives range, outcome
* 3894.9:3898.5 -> 10.9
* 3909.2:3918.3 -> 11.6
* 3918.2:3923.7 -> 9.36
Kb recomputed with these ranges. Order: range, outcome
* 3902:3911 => 11.9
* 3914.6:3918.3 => 11.3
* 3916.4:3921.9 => 10.7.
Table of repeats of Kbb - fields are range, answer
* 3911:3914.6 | 12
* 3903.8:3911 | 11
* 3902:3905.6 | 10.1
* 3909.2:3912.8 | 12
